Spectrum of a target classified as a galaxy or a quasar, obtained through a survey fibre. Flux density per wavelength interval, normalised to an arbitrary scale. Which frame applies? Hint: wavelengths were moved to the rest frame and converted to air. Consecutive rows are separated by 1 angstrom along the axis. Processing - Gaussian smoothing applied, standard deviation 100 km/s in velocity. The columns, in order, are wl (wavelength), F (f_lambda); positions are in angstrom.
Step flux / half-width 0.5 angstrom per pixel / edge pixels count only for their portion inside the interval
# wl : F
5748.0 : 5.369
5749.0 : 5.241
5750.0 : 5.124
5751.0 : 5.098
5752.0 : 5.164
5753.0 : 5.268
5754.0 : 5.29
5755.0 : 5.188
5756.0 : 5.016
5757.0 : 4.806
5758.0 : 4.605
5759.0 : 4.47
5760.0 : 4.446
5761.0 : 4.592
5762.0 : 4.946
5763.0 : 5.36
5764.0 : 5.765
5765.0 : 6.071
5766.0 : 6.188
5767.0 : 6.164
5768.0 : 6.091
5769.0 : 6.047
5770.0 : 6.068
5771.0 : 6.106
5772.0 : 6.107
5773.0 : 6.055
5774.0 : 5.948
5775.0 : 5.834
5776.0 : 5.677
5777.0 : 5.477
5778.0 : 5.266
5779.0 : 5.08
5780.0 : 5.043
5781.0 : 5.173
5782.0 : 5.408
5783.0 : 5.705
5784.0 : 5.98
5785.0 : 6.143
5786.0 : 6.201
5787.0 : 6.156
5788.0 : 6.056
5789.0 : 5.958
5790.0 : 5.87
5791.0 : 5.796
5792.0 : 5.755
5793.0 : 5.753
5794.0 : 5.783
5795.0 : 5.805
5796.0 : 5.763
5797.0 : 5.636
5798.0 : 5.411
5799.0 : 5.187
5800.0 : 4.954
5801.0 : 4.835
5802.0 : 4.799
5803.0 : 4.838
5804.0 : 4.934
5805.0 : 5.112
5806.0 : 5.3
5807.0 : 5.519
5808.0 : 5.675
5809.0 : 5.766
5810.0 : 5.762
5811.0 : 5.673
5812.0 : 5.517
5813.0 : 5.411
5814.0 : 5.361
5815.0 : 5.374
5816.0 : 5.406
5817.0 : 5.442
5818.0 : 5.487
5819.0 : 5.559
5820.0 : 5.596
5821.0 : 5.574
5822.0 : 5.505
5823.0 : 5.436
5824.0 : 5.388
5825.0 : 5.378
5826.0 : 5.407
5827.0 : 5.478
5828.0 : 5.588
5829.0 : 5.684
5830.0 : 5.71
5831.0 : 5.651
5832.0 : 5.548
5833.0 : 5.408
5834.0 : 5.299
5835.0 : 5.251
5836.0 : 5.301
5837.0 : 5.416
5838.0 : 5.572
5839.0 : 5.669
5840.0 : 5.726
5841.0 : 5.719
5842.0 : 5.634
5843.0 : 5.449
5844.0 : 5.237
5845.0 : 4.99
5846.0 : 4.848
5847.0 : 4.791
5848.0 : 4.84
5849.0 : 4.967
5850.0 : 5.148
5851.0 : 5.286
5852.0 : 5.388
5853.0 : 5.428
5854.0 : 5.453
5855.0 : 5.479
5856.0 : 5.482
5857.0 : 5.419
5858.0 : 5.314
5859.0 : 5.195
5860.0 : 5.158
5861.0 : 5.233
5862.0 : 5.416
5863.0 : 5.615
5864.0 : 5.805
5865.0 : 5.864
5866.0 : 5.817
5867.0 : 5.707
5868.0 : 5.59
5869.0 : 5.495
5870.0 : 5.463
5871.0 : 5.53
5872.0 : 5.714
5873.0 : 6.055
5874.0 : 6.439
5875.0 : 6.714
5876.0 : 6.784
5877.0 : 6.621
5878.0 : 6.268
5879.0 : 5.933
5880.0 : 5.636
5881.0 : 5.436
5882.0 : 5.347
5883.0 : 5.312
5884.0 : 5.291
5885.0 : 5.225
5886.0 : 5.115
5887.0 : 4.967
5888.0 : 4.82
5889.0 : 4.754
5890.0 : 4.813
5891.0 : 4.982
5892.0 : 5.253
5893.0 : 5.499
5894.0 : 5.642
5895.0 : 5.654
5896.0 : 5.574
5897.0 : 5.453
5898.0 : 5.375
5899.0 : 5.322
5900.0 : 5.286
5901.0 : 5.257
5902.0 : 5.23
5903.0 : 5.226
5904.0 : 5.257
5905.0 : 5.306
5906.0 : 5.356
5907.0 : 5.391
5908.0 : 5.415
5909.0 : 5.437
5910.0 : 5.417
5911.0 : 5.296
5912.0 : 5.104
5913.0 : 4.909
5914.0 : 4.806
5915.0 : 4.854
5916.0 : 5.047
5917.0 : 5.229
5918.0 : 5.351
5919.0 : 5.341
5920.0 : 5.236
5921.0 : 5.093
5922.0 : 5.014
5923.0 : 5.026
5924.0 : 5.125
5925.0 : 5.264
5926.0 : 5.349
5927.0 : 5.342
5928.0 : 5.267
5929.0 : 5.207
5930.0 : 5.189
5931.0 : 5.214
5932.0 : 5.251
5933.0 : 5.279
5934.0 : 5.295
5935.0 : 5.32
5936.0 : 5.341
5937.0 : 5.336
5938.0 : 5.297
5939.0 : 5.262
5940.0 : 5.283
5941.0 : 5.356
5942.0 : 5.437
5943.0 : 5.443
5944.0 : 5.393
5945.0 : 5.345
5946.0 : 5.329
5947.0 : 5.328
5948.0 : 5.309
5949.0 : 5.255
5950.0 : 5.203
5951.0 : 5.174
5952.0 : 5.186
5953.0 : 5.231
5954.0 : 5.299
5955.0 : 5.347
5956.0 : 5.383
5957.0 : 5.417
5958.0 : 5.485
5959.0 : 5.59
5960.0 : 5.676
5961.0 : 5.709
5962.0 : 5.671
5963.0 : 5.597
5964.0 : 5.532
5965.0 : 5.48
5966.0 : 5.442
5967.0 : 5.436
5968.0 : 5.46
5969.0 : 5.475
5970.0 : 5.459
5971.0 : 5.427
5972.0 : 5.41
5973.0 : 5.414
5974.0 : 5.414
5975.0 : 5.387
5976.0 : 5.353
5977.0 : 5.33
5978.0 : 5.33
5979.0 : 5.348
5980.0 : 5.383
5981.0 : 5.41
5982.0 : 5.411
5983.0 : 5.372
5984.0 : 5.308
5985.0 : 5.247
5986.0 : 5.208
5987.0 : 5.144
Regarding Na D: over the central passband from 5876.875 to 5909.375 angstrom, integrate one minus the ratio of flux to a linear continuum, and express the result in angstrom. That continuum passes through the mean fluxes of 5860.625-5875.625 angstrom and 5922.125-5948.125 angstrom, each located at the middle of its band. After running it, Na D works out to 1.3 angstrom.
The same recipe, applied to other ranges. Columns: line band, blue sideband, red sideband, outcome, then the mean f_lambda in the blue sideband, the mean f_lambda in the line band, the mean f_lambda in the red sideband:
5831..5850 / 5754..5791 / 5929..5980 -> 0.65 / 5.58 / 5.32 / 5.38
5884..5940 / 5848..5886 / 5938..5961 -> 2.44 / 5.61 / 5.23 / 5.36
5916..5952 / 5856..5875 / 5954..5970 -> 1.78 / 5.63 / 5.27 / 5.5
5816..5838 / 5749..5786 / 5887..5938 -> -0.44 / 5.47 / 5.48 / 5.23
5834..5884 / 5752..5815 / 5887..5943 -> -1.76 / 5.51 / 5.54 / 5.24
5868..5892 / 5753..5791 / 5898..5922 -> -1.30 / 5.58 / 5.59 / 5.22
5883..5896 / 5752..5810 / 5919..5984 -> 0.53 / 5.51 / 5.19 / 5.35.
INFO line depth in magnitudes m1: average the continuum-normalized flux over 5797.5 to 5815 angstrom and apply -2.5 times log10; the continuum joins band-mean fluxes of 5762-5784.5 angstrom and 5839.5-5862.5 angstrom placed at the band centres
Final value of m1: 0.05 mag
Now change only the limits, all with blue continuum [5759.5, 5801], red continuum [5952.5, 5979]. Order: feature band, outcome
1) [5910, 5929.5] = 0.07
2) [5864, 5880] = -0.08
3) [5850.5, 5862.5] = 0.04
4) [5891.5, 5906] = 0.03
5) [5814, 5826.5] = 0.03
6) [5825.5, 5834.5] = 0.02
